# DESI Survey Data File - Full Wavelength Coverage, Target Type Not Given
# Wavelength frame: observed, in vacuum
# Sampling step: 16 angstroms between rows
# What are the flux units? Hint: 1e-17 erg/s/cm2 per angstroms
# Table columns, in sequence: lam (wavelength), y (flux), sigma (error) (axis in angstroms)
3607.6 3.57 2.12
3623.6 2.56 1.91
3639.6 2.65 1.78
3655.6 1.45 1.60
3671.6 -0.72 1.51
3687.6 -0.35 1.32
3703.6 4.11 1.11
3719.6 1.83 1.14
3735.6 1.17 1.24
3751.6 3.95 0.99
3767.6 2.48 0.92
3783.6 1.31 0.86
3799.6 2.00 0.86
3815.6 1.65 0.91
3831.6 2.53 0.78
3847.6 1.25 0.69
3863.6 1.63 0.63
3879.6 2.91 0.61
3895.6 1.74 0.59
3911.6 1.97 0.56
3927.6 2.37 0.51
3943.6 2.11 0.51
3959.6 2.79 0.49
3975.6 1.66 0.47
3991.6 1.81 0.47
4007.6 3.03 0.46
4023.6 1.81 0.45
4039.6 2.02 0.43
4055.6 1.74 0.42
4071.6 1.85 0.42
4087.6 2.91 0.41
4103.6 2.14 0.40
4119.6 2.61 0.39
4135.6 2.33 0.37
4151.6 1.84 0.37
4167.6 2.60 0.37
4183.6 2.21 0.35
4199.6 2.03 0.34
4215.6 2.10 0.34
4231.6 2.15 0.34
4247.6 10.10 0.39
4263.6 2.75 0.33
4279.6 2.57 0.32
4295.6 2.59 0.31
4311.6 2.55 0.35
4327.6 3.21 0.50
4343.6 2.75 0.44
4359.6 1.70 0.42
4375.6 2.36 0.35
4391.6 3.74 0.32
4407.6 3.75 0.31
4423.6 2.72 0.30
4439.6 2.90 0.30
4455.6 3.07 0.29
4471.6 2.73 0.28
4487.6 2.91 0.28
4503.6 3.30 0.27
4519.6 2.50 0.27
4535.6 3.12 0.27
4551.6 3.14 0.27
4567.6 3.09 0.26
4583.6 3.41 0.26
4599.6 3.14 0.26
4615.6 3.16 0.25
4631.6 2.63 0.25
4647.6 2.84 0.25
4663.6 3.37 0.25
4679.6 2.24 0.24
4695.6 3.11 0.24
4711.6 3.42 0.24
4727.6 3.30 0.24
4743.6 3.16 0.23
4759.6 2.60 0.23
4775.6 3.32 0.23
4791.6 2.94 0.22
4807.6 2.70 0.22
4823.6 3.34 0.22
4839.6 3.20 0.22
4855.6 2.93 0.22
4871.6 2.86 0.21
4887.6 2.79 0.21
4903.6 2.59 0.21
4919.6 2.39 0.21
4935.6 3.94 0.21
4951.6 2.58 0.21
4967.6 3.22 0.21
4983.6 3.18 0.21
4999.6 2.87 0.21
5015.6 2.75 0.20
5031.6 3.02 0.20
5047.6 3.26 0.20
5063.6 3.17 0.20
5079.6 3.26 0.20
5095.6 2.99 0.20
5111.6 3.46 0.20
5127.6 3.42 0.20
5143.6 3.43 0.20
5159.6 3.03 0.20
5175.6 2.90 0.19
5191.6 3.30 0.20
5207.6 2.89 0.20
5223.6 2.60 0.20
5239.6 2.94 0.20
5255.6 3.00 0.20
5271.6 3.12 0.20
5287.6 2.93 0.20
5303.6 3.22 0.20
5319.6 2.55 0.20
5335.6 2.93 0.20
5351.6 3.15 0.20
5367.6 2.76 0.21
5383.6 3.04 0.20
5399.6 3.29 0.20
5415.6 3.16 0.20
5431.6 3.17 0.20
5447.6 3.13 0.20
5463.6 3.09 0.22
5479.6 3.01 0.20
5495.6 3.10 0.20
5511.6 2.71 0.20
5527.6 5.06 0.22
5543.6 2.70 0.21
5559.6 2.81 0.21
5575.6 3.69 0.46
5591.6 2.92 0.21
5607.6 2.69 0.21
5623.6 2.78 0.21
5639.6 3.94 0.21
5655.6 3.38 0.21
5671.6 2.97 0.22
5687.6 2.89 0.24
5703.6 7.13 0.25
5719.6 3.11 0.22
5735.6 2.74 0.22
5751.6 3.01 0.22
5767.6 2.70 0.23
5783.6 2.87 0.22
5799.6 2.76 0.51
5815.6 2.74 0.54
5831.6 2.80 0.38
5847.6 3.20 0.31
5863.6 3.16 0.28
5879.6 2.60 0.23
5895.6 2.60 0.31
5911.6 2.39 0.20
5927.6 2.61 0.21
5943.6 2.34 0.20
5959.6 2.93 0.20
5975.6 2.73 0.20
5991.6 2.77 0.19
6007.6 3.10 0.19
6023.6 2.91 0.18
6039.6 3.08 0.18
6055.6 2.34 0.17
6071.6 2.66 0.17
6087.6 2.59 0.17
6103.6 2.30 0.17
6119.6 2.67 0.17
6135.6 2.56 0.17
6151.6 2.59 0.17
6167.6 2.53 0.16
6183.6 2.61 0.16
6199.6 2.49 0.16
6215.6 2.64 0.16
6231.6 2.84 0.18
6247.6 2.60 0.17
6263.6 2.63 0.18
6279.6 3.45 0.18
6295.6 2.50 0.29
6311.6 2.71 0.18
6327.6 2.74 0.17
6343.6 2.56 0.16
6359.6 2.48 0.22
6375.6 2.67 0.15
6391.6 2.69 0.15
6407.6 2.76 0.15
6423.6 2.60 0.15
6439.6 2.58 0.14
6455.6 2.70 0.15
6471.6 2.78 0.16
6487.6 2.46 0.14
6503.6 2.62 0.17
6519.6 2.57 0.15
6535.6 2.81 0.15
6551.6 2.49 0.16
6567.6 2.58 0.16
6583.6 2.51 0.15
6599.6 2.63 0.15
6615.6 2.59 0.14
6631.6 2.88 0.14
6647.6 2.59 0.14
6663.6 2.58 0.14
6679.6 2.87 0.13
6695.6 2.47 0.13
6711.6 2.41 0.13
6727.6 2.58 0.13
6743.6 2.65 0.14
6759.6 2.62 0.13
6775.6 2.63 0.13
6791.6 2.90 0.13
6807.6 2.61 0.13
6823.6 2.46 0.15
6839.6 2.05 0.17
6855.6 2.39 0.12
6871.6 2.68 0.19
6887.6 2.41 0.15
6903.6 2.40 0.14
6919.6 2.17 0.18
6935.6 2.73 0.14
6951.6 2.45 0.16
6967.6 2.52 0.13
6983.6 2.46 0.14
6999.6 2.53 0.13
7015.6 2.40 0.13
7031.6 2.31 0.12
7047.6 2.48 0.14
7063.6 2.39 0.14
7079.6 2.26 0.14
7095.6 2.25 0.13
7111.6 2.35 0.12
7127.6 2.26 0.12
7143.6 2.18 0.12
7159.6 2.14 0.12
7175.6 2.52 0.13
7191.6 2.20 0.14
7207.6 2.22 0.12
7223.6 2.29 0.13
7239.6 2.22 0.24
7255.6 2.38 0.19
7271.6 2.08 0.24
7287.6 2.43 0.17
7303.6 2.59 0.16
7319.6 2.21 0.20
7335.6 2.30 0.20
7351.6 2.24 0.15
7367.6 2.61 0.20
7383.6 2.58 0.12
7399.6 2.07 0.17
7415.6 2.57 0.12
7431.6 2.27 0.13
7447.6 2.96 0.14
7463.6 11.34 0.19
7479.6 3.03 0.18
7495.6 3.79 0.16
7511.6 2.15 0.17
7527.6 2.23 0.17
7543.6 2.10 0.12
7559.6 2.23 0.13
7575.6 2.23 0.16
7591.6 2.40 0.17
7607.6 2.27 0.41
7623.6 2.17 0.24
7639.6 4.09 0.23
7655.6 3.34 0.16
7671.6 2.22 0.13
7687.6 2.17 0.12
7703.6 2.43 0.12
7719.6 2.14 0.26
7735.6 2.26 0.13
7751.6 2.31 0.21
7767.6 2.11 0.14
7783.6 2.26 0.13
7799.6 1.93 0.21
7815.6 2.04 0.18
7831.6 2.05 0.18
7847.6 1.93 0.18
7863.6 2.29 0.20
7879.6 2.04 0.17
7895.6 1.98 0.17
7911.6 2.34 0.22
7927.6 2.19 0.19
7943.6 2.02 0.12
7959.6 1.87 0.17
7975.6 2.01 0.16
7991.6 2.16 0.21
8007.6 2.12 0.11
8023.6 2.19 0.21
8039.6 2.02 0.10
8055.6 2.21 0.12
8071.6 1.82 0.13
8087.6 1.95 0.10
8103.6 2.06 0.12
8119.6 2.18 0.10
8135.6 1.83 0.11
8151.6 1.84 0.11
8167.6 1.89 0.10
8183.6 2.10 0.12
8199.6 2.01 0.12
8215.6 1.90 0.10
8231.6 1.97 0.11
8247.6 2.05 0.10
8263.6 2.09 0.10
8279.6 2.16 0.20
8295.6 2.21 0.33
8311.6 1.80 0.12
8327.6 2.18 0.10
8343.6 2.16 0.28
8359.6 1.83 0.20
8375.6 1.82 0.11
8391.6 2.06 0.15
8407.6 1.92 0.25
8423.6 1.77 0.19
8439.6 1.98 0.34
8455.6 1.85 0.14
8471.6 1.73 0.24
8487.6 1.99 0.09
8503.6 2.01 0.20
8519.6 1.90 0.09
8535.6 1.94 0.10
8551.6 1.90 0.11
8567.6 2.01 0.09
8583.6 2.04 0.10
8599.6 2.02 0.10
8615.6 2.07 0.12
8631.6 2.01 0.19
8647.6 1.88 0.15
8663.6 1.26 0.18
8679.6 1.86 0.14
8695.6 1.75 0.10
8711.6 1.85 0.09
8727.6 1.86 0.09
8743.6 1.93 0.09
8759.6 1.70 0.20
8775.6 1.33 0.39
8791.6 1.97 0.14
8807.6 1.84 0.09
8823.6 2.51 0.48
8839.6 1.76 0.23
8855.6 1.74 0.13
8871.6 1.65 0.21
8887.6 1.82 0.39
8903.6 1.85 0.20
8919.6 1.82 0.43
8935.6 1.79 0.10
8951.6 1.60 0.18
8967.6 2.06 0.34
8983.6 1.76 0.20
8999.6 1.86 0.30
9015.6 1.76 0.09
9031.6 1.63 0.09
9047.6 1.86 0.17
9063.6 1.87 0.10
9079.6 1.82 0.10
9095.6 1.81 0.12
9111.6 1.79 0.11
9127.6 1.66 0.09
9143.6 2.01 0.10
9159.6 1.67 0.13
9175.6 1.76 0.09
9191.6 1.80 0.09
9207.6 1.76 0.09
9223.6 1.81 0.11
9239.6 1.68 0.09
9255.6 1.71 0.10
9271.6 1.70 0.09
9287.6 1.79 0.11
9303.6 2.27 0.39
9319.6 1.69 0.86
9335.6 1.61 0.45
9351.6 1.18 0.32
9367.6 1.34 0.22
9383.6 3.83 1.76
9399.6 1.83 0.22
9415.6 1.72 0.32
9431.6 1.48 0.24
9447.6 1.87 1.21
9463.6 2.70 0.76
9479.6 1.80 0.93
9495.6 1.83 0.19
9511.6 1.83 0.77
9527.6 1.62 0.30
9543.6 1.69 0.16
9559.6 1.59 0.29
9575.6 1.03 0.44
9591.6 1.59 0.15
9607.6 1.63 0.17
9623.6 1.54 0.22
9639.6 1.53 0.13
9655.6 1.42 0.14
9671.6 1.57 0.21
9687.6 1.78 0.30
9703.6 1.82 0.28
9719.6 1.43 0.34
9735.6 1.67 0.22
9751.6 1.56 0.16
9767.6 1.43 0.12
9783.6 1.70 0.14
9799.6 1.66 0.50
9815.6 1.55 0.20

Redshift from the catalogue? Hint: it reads 0.138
